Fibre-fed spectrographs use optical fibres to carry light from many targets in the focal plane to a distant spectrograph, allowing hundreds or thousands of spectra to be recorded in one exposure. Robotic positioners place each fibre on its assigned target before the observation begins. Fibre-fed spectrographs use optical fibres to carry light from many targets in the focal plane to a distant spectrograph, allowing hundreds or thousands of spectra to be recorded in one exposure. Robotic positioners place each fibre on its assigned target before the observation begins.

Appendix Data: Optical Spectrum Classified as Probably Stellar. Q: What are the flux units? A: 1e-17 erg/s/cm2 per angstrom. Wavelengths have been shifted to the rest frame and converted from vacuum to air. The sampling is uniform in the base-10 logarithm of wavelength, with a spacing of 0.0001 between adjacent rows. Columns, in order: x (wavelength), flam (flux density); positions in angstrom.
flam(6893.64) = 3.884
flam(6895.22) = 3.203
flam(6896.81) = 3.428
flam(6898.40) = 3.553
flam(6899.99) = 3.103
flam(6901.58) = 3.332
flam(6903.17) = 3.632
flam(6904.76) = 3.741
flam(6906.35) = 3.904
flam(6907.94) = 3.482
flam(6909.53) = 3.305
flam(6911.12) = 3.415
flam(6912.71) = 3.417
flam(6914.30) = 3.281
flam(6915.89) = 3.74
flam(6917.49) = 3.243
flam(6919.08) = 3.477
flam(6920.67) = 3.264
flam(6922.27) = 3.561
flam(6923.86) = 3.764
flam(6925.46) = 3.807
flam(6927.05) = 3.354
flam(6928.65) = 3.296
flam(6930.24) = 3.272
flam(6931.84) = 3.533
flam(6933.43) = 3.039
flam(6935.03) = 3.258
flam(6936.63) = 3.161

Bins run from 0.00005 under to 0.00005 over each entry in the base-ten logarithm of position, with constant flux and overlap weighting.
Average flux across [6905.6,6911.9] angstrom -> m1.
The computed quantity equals 3.53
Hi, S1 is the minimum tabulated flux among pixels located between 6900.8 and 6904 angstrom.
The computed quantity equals 3.332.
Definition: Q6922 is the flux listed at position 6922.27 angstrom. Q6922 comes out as 3.561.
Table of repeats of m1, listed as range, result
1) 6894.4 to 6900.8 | 3.33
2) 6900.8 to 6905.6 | 3.57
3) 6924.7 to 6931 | 3.43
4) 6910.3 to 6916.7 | 3.46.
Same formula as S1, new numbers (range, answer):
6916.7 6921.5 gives 3.243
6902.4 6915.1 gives 3.281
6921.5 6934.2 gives 3.039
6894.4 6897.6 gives 3.203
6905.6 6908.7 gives 3.482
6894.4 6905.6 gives 3.103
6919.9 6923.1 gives 3.264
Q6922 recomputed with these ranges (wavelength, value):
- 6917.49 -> 3.243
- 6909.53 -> 3.305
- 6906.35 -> 3.904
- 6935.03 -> 3.258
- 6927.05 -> 3.354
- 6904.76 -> 3.741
